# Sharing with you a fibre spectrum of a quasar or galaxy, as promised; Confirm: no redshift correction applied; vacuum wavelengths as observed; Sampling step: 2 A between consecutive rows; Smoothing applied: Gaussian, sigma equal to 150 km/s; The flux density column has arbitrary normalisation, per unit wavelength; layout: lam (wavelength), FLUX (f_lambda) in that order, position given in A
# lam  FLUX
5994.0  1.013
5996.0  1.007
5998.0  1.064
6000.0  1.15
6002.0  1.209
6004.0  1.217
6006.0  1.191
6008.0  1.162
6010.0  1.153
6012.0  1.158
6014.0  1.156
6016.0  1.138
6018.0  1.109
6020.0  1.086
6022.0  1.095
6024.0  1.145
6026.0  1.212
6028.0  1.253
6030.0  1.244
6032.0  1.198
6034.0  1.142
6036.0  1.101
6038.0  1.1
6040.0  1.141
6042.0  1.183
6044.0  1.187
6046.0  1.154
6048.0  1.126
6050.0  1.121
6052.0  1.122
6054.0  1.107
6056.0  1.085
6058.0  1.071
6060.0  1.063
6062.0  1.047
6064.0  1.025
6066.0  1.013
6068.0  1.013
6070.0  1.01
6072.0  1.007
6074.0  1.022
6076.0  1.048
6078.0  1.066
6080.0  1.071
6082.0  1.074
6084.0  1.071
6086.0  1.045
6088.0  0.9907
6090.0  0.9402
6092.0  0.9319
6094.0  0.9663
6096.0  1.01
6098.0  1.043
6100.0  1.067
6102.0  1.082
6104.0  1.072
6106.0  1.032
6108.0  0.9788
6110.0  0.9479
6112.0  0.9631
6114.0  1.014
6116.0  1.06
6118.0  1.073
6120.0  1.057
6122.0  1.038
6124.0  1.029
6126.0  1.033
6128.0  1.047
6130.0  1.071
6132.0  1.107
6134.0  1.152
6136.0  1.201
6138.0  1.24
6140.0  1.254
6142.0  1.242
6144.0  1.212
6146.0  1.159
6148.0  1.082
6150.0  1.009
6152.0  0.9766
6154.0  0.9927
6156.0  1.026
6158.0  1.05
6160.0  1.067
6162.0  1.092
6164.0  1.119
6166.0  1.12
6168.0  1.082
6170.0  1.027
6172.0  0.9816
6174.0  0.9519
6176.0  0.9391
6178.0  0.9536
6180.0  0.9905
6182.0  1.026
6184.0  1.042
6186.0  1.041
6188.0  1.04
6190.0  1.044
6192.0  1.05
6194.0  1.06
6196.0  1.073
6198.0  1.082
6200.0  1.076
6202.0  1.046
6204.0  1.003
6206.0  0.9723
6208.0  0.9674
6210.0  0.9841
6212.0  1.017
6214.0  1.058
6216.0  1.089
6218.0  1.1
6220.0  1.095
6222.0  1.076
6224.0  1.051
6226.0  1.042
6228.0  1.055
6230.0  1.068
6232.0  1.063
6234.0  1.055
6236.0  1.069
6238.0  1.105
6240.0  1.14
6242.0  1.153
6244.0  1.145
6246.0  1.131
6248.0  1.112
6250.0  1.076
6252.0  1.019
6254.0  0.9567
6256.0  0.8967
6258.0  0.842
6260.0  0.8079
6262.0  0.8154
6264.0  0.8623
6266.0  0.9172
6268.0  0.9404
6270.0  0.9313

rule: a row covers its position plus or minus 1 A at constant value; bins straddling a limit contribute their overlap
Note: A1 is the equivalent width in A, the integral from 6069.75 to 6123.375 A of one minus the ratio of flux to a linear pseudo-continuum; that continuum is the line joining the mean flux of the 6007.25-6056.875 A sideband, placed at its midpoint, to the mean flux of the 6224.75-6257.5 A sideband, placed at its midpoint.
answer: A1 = 4.6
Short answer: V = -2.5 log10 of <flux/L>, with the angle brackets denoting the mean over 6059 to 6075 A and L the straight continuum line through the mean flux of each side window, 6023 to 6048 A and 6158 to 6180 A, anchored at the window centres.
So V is 0.11 mag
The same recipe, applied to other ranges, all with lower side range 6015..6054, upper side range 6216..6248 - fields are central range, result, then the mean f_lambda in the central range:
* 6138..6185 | 0.05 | 1.06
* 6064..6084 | 0.10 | 1.04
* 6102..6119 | 0.11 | 1.02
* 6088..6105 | 0.12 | 1.01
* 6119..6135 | 0.05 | 1.07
